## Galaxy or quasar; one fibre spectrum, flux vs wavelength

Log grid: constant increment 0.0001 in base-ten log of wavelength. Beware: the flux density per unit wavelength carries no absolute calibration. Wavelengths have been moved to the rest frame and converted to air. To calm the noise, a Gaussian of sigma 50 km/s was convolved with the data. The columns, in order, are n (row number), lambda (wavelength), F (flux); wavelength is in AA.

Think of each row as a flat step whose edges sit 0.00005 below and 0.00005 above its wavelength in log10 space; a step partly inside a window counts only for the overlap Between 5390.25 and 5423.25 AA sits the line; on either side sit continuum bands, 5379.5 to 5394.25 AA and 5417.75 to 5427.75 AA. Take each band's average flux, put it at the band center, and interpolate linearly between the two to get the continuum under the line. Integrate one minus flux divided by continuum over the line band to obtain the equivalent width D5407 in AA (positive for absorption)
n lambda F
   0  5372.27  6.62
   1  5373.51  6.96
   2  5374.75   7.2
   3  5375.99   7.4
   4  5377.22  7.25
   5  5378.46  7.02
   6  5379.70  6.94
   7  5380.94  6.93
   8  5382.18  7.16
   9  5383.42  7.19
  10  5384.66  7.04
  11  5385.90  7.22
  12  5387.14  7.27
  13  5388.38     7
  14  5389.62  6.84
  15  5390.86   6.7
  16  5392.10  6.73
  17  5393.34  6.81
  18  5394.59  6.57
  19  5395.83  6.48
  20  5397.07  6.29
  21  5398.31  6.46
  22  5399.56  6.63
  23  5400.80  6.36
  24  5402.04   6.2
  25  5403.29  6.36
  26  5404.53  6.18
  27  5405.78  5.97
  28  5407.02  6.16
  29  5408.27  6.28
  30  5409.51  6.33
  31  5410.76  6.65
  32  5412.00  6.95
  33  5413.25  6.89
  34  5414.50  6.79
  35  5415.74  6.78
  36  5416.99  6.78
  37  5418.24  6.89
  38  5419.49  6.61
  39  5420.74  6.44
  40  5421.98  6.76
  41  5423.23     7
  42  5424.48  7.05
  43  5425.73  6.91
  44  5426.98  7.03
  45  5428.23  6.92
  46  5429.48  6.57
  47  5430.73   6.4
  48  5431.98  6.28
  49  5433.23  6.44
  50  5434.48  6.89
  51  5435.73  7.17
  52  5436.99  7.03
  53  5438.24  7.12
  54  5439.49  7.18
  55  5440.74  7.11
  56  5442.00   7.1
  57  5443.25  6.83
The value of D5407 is 1.7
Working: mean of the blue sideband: 6.98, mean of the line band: 6.55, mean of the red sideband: 6.84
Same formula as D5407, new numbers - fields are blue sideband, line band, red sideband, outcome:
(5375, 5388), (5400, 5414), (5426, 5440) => 1.17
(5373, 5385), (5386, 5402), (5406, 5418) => 0.48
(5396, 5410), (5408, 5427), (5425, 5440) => -0.58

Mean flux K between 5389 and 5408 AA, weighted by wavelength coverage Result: 6.45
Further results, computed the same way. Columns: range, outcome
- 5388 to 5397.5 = 6.68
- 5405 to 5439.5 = 6.71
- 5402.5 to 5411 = 6.25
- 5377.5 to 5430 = 6.72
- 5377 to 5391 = 7.05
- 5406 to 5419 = 6.63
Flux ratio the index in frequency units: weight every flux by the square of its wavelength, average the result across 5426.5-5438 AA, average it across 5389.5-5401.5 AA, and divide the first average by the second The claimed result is 1.0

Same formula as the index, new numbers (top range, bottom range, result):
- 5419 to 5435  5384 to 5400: 1.00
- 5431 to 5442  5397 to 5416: 1.08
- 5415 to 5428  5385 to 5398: 1.02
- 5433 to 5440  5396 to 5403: 1.11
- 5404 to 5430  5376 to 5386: 0.95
